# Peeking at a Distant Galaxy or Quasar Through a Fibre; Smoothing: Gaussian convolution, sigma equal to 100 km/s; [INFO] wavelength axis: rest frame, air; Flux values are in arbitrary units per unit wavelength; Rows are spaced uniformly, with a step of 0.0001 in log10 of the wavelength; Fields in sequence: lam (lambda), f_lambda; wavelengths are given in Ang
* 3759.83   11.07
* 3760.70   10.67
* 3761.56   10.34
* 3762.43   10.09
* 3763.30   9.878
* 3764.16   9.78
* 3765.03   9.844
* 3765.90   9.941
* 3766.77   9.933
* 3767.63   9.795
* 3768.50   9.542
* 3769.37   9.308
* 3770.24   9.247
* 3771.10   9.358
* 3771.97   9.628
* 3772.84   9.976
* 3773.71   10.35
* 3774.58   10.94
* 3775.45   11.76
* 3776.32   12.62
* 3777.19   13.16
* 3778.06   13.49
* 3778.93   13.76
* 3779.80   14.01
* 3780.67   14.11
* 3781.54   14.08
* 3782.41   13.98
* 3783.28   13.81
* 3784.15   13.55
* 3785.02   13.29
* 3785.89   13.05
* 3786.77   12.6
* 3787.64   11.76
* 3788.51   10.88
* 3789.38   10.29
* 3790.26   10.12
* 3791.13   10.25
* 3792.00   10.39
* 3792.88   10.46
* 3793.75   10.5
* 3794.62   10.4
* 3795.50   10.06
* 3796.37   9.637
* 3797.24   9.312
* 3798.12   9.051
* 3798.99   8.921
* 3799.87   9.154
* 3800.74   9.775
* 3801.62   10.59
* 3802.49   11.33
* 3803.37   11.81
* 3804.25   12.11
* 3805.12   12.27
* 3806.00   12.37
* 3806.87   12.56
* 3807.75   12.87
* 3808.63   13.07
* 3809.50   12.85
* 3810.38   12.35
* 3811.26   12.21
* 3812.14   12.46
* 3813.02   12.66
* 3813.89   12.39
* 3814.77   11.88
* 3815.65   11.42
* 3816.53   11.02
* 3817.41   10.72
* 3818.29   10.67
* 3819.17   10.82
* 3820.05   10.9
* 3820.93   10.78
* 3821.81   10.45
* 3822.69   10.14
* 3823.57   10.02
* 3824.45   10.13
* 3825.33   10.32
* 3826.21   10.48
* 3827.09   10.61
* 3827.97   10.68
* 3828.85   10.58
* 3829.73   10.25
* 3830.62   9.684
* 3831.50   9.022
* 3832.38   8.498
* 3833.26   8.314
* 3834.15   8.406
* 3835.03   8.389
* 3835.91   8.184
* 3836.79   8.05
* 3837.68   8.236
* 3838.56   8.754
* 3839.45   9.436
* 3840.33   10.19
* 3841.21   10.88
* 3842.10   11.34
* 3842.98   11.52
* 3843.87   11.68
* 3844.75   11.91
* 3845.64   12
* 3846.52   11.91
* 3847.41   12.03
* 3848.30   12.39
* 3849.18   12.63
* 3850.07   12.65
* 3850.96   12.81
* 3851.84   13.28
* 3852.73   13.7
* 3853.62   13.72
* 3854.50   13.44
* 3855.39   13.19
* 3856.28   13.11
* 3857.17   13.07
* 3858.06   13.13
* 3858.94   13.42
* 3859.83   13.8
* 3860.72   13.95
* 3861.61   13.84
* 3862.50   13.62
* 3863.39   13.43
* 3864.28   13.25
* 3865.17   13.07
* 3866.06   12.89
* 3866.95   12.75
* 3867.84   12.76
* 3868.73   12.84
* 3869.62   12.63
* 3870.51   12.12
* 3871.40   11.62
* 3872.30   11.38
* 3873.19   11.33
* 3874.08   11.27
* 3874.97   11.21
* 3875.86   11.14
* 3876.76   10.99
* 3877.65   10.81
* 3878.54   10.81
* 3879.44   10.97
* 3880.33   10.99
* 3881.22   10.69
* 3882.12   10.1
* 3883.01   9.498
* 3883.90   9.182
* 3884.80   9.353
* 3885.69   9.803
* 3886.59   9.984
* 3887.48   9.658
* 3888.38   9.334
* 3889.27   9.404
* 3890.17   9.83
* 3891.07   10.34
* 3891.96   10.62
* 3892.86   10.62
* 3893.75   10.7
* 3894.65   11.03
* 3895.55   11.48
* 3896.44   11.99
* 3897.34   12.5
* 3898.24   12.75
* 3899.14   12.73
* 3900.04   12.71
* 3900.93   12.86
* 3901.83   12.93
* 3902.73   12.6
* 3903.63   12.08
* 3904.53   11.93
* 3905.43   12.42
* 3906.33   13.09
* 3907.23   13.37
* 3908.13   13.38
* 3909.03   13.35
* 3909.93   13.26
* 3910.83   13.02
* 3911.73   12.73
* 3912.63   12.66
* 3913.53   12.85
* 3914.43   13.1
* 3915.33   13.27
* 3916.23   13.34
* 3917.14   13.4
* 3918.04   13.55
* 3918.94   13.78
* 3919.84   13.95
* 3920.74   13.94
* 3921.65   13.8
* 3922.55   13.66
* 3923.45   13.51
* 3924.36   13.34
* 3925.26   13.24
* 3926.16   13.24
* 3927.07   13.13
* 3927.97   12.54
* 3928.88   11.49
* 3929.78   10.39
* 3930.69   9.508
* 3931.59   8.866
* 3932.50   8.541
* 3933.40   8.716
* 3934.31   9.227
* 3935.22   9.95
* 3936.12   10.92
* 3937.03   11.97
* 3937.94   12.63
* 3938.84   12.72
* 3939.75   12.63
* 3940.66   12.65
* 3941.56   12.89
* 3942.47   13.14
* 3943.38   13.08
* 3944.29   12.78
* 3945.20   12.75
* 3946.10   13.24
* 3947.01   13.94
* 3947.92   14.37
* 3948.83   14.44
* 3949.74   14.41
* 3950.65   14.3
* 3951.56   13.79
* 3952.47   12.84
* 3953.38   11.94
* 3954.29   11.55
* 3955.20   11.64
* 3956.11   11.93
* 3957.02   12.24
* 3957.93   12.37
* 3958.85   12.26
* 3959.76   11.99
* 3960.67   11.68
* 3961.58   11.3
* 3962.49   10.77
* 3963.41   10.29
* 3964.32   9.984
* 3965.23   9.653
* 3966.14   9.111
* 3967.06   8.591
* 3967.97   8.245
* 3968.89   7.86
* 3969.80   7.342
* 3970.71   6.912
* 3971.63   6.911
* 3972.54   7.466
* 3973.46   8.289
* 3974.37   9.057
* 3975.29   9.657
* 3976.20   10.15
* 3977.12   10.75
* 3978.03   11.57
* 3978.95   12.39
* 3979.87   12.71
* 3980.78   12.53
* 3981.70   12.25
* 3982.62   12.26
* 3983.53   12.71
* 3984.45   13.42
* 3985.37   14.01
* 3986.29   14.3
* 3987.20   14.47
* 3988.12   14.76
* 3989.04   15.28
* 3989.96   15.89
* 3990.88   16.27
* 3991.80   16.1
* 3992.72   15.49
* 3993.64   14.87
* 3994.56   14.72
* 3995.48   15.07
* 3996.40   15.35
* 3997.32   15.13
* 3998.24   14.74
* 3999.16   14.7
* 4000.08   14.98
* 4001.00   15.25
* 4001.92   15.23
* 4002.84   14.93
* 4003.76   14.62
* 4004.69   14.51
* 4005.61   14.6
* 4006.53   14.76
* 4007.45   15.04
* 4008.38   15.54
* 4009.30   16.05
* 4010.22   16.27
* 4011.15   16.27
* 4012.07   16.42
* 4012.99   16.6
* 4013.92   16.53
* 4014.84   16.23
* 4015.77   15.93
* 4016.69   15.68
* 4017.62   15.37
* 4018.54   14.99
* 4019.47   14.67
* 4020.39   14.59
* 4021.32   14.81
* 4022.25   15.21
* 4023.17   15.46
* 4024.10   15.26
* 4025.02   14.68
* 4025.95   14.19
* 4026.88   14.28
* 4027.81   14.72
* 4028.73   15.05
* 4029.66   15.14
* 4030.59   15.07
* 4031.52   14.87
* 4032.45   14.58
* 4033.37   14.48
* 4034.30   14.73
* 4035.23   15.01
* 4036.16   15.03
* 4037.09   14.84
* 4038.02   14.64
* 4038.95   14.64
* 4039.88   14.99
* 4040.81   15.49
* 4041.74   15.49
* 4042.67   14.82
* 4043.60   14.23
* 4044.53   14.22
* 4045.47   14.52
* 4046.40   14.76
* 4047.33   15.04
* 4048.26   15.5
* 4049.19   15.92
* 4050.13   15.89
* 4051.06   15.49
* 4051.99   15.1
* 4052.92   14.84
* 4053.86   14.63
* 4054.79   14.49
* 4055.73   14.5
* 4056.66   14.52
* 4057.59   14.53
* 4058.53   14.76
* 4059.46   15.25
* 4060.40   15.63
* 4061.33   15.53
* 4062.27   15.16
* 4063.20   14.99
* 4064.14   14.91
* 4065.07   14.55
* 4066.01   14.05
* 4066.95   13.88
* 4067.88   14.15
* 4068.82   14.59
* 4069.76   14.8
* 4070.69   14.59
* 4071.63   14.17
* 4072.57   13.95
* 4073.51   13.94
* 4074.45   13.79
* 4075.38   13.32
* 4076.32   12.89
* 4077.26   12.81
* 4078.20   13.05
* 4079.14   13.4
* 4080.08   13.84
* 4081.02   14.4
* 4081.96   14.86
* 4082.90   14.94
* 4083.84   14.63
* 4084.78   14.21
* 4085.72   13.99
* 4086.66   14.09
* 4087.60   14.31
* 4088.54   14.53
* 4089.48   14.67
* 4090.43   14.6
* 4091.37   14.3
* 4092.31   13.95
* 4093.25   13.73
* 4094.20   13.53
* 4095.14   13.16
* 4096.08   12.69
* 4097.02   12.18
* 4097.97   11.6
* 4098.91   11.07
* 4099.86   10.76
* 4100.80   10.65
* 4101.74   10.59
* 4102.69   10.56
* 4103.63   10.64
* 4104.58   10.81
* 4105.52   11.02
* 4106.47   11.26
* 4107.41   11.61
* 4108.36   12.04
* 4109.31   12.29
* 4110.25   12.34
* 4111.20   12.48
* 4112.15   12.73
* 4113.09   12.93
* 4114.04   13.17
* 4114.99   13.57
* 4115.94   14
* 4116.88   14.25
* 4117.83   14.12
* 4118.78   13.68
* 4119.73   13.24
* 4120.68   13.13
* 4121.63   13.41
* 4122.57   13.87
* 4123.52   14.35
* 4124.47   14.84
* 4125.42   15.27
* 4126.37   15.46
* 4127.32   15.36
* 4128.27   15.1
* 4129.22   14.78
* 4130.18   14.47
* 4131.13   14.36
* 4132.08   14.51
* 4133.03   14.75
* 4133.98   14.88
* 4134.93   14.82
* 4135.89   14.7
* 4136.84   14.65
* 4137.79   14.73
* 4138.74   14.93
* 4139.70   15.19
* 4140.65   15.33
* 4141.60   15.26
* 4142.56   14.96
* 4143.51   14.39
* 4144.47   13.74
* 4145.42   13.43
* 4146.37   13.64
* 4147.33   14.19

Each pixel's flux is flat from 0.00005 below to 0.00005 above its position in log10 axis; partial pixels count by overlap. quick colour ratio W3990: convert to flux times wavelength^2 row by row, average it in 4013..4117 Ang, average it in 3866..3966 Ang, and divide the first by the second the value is 1.27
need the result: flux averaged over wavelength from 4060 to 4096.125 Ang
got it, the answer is 14.2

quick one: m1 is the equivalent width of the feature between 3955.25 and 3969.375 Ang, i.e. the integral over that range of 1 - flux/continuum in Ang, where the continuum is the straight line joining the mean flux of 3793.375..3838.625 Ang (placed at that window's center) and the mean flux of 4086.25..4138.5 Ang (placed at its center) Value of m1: 1.6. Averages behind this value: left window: 10.6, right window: 13.4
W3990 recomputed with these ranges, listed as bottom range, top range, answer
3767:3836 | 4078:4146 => 1.44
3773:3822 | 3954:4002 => 1.15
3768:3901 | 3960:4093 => 1.36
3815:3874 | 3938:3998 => 1.14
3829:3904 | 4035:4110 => 1.35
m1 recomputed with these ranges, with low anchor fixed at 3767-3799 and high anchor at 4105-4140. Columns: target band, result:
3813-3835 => 2.4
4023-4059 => -4.5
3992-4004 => -2.0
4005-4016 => -2.4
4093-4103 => 1.3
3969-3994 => 1.4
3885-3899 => 1.7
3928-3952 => 0.8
